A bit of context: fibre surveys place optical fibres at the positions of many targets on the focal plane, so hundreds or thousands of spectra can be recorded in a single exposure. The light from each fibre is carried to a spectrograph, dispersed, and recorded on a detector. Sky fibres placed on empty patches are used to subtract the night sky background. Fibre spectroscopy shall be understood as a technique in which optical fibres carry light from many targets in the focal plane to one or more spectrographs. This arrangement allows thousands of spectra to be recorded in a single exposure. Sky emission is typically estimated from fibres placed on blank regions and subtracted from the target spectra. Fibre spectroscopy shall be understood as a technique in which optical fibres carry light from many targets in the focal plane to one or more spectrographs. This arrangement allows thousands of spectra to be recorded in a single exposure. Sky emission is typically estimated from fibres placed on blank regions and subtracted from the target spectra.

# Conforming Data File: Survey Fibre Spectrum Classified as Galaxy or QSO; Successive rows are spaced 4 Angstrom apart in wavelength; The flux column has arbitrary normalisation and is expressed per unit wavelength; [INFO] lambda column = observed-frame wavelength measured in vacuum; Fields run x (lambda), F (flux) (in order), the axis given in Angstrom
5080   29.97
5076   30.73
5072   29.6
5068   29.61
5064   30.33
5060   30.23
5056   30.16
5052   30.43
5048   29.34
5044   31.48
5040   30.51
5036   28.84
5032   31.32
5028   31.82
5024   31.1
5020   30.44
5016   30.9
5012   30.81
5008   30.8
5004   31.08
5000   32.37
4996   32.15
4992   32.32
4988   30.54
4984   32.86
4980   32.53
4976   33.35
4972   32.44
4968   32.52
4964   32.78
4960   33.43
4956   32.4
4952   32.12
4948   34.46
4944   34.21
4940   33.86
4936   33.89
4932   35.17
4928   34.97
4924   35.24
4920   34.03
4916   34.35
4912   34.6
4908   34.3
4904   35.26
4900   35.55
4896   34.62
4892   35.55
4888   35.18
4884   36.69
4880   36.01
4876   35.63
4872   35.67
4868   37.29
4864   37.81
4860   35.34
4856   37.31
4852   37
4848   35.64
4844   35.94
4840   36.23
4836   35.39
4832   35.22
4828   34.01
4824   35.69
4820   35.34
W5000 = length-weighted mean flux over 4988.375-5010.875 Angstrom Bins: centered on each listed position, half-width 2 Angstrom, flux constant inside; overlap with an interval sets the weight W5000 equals 31.6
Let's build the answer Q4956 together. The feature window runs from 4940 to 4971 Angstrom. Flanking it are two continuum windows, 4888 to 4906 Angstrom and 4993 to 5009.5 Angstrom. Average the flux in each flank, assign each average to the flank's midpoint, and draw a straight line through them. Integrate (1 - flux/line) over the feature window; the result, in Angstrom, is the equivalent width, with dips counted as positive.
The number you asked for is 0.1 Angstrom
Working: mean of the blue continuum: 35.2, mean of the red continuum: 31.7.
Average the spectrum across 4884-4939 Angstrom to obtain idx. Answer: 34.9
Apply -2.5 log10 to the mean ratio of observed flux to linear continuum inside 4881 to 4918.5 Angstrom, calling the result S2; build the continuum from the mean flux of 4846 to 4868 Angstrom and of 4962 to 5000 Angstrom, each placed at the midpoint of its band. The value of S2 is 0.00 mag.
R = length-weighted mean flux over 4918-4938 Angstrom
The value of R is 34.7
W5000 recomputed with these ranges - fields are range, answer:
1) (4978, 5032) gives 31.5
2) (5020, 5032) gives 31.3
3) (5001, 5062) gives 30.6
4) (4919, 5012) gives 33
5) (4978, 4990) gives 32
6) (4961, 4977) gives 32.8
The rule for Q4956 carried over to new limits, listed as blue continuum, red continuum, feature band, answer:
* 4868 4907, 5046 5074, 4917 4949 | -0.3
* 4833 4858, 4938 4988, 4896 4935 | -0.6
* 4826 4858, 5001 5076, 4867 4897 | -0.9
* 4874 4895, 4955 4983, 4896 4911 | 0.1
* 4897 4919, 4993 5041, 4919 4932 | -0.3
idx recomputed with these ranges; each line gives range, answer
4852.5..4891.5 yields 36.3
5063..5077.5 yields 30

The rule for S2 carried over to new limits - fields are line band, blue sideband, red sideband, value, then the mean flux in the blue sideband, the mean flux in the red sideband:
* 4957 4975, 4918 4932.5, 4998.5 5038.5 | 0.01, 34.8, 30.9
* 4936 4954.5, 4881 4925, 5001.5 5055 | 0.00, 35.1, 30.7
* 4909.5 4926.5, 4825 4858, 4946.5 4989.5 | -0.02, 35.8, 32.7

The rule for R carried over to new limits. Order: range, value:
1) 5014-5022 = 30.7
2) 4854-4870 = 36.9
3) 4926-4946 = 34.4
